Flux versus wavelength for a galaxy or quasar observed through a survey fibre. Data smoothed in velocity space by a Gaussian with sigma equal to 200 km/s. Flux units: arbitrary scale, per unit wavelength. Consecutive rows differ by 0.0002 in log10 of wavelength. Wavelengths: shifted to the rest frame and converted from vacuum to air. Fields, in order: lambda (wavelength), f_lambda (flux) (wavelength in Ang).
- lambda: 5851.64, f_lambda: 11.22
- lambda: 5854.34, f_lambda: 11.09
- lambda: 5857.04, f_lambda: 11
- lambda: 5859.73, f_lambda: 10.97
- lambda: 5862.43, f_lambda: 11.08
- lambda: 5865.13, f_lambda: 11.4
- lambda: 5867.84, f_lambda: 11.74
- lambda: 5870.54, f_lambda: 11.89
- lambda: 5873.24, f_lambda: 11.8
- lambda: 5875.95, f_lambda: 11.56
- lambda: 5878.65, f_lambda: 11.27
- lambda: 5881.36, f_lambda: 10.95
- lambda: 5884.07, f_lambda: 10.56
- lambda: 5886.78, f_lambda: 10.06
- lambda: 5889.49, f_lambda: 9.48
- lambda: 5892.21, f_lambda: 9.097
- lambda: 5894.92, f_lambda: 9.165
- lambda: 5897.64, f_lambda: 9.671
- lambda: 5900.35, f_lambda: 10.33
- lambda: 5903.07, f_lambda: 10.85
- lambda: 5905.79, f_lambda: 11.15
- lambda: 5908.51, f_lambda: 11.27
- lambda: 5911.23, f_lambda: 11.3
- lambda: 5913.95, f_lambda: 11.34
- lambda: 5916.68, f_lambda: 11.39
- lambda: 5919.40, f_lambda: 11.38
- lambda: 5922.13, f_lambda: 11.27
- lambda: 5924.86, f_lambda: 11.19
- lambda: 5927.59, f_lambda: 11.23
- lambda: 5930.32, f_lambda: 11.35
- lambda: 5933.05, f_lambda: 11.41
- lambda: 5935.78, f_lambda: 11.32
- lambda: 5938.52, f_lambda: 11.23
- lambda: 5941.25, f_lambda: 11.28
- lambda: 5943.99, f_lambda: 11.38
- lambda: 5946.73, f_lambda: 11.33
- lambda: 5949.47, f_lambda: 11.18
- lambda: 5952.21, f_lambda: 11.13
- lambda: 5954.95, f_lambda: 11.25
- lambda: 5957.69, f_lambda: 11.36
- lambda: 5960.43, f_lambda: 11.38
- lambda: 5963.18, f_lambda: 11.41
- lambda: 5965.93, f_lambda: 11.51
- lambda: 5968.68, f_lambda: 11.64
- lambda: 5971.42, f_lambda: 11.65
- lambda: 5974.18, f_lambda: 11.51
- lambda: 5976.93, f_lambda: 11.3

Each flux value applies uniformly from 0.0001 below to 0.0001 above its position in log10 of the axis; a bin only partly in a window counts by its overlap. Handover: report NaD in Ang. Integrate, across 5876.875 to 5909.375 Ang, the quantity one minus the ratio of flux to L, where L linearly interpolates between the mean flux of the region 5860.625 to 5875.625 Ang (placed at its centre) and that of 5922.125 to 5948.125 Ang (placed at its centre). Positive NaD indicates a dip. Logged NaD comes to 3.2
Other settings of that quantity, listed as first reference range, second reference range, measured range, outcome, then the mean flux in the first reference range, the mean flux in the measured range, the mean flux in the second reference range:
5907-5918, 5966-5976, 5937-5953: 0.3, 11.3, 11.3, 11.6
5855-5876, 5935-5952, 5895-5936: 1.0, 11.4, 11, 11.3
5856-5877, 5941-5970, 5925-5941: 0.1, 11.4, 11.3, 11.3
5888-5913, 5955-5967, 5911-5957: -1.7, 10.3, 11.3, 11.4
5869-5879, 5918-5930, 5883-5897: 2.3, 11.7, 9.65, 11.3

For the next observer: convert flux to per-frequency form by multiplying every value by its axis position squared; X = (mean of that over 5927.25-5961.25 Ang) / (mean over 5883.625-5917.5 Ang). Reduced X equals 1.10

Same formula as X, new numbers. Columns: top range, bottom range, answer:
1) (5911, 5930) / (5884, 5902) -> 1.17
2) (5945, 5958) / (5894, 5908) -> 1.11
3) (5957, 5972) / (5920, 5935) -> 1.03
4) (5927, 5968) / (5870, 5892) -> 1.07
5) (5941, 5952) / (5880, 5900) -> 1.16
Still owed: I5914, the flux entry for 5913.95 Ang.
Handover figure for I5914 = 11.34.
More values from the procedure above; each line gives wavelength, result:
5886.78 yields 10.06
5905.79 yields 11.15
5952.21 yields 11.13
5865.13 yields 11.4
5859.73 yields 10.97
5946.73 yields 11.33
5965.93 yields 11.51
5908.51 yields 11.27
